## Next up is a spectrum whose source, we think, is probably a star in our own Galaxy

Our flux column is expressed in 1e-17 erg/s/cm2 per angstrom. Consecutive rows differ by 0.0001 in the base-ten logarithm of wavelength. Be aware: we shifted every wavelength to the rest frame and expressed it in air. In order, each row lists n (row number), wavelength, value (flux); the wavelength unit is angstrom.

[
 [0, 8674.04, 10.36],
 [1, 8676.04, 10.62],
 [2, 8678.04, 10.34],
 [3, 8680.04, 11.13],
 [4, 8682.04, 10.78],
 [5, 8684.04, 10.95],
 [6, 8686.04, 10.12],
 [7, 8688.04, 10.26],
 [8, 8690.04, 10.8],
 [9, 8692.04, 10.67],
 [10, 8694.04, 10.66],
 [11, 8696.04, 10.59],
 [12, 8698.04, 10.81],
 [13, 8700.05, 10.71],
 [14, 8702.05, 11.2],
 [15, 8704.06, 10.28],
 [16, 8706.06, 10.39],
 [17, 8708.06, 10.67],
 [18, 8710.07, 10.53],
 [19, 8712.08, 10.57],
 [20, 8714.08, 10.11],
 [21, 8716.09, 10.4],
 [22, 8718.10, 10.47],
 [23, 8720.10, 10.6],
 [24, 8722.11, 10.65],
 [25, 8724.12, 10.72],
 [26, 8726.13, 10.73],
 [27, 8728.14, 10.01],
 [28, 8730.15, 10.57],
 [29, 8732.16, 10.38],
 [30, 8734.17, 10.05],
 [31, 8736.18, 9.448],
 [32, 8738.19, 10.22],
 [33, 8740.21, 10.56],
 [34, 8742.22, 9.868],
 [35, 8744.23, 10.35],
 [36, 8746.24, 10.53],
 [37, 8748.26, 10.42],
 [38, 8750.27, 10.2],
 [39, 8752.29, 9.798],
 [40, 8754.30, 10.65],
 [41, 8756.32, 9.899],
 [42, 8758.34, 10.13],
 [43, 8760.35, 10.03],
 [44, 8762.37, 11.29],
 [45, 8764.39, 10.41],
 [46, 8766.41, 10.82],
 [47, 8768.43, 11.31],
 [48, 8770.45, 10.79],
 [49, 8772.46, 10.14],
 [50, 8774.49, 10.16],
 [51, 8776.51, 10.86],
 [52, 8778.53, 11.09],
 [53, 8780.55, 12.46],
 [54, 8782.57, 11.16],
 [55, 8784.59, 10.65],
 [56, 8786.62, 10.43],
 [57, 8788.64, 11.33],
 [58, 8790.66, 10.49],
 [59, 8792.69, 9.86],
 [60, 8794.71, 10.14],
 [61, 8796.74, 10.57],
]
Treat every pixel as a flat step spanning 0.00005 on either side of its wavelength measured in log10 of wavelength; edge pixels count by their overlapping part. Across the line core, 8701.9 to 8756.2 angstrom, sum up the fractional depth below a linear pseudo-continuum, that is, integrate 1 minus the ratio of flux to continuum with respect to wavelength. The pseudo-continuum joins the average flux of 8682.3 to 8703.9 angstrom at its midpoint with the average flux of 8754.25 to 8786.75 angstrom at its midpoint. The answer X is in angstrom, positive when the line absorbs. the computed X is 1.7 angstrom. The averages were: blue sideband 10.7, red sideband 10.7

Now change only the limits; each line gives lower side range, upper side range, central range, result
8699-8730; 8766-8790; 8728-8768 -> 1.6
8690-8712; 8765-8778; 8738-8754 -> 0.6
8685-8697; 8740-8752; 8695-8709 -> -0.3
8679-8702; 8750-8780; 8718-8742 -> 0.6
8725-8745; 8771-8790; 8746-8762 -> 0.4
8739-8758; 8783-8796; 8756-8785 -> -1.1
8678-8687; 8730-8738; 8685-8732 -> -0.7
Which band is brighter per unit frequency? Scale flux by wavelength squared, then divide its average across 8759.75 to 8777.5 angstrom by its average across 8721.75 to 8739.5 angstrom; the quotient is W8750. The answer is 1.04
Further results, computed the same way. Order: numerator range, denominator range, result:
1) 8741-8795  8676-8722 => 1.01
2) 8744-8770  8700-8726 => 1.00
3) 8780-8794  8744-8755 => 1.06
